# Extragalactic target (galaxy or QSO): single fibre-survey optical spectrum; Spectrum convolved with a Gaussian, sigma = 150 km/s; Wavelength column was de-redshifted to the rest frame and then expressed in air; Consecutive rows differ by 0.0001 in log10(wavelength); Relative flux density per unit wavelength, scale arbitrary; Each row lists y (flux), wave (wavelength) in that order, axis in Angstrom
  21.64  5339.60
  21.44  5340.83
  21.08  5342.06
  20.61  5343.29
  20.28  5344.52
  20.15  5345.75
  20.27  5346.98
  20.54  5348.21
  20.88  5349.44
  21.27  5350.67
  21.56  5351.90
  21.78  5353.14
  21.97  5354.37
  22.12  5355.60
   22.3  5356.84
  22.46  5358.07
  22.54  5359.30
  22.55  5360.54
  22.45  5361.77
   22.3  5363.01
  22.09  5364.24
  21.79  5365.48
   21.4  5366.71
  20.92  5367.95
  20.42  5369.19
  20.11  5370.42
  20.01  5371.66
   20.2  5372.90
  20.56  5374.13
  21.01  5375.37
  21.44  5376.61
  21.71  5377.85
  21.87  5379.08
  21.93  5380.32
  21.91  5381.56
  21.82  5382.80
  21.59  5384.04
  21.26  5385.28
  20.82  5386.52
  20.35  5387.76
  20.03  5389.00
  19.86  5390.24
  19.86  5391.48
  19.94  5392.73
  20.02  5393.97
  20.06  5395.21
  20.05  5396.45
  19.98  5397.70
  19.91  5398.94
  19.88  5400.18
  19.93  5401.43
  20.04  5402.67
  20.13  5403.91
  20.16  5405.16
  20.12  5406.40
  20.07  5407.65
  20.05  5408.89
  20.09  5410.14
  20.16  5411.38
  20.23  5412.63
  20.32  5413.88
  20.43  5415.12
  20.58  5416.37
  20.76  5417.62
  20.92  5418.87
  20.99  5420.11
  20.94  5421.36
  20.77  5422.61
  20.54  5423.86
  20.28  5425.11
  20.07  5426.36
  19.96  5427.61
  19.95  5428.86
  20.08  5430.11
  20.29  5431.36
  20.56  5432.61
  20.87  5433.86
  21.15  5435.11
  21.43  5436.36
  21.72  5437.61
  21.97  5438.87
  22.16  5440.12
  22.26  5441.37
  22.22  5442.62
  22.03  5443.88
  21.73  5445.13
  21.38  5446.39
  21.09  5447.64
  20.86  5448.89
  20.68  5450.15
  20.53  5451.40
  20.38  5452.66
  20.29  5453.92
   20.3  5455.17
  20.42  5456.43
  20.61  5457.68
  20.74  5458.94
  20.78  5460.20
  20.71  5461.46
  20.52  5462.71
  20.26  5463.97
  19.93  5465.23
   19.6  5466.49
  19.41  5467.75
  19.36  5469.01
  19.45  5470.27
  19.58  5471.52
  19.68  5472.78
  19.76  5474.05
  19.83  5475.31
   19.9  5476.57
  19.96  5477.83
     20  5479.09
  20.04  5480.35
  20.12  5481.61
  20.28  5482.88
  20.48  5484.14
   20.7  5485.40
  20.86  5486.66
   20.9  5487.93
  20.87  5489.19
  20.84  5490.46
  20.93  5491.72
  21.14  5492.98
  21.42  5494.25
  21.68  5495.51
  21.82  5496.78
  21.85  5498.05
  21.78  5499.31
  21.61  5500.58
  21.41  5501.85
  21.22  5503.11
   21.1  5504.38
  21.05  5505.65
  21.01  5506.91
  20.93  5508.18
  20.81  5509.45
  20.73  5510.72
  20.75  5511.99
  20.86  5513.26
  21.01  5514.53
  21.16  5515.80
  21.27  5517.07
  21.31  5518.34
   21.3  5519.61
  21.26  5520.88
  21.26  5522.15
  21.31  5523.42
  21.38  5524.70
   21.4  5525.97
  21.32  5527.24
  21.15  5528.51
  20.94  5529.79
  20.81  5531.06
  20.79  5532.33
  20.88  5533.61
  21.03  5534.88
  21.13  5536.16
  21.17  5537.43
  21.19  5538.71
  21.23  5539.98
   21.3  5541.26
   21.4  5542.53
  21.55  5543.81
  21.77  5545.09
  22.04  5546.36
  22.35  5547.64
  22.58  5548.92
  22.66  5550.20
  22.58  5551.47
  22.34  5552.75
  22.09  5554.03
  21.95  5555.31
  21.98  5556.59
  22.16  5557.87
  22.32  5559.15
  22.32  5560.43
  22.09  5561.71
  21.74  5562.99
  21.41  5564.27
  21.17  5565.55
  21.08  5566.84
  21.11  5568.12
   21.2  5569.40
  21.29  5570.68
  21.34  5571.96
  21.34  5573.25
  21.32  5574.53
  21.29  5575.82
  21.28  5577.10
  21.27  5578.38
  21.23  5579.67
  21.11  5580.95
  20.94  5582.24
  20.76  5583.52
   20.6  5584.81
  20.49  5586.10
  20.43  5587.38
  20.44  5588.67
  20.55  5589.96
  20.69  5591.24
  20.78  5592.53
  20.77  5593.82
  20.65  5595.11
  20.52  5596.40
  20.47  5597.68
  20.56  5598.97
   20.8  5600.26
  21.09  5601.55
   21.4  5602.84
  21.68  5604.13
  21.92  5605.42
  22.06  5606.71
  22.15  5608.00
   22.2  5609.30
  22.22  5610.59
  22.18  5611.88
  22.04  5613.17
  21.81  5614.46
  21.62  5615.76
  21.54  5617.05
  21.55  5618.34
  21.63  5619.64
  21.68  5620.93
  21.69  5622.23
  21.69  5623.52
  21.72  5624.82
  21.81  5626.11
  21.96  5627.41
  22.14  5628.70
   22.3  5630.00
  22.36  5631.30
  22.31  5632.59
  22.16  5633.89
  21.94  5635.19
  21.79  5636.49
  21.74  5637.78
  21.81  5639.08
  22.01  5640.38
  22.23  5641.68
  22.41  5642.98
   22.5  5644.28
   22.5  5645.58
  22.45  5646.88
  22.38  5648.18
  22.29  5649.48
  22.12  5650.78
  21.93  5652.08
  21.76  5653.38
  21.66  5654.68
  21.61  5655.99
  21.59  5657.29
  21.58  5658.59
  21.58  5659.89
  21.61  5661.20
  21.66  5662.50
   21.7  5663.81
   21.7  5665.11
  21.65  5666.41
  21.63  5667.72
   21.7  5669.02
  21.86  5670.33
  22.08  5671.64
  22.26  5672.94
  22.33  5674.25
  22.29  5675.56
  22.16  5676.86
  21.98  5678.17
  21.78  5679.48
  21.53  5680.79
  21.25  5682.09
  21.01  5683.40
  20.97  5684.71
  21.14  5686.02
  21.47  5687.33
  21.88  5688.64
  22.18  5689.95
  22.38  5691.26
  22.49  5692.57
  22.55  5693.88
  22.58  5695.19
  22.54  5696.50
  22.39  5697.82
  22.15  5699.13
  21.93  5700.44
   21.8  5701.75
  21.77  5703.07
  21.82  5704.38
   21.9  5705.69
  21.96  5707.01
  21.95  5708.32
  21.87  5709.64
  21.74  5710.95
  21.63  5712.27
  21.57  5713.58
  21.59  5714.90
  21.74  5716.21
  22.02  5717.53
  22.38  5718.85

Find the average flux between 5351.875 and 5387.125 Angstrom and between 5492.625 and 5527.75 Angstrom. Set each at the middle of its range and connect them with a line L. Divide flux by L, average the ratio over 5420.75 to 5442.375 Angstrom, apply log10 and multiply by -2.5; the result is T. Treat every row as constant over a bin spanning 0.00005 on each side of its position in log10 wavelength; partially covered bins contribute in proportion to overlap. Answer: 0.03 mag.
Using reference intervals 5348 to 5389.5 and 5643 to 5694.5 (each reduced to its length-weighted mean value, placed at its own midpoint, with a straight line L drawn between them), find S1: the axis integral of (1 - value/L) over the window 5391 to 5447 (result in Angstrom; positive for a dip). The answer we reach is 2.3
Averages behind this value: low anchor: 21.4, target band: 20.6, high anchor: 21.9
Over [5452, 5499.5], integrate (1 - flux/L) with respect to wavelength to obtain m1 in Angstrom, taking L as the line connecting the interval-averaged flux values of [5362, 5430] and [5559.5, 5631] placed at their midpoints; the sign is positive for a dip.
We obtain 1.1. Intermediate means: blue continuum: 20.6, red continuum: 21.4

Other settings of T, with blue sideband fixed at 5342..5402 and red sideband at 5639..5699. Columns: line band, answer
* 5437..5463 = 0.01 mag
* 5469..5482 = 0.08 mag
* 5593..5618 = 0.01 mag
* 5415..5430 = 0.04 mag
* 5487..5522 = 0.01 mag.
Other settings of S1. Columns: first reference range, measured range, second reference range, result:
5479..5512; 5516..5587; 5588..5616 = -1.0 Angstrom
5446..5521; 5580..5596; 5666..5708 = 0.5 Angstrom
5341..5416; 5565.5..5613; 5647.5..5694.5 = 0.9 Angstrom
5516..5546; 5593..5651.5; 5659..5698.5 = -0.4 Angstrom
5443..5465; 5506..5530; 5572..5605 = -0.3 Angstrom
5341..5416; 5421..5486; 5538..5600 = 1.6 Angstrom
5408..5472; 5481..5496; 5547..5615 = 0.1 Angstrom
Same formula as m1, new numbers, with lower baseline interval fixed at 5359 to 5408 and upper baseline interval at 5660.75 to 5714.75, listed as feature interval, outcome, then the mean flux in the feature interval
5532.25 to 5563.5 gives -0.6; 21.8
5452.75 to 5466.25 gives 0.4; 20.4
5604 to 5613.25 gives -0.2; 22.1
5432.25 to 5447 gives -0.4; 21.6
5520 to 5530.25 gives 0.0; 21.3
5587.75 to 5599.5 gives 0.5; 20.6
